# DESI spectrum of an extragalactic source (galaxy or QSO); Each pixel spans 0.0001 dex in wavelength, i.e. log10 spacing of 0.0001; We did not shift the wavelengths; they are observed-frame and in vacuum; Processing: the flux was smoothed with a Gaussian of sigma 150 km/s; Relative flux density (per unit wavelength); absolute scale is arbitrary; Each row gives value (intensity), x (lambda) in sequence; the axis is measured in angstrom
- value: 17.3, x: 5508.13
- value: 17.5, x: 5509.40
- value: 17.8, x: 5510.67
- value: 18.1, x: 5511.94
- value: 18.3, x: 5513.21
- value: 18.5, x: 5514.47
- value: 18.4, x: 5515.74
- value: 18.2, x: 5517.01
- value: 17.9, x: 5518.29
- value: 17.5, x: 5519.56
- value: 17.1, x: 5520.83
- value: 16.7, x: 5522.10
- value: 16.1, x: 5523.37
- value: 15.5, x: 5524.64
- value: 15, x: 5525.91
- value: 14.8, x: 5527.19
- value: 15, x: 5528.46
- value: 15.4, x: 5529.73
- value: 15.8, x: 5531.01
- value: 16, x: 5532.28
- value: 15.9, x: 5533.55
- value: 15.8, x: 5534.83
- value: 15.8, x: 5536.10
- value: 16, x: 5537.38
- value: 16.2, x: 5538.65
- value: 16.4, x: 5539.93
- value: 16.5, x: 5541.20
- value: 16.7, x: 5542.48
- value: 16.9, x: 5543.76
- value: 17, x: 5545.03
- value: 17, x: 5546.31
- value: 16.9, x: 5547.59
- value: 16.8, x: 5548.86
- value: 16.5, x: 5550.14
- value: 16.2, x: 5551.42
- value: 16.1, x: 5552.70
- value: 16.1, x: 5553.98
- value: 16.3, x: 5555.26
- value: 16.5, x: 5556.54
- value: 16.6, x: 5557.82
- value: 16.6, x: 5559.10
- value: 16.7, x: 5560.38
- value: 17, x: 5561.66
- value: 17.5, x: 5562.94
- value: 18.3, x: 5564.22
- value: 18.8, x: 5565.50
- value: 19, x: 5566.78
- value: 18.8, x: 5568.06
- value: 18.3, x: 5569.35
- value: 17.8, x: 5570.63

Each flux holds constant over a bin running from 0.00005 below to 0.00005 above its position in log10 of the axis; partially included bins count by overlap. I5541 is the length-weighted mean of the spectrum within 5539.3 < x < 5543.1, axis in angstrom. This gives 16.5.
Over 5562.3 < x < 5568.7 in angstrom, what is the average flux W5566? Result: 18.5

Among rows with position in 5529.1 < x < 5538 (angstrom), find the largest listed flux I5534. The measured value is 16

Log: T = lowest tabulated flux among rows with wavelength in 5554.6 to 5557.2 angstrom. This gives 16.3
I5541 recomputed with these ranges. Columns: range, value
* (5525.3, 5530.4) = 15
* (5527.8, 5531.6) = 15.4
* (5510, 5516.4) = 18.2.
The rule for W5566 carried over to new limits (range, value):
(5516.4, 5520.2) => 17.8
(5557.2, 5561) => 16.6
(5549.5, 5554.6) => 16.2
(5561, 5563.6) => 17.3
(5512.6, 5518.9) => 18.3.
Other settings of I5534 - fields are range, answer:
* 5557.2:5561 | 16.7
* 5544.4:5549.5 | 17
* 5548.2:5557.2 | 16.8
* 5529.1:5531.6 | 15.8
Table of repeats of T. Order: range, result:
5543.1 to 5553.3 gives 16.1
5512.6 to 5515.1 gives 18.3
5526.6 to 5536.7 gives 14.8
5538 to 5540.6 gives 16.2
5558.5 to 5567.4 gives 16.6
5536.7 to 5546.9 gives 16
